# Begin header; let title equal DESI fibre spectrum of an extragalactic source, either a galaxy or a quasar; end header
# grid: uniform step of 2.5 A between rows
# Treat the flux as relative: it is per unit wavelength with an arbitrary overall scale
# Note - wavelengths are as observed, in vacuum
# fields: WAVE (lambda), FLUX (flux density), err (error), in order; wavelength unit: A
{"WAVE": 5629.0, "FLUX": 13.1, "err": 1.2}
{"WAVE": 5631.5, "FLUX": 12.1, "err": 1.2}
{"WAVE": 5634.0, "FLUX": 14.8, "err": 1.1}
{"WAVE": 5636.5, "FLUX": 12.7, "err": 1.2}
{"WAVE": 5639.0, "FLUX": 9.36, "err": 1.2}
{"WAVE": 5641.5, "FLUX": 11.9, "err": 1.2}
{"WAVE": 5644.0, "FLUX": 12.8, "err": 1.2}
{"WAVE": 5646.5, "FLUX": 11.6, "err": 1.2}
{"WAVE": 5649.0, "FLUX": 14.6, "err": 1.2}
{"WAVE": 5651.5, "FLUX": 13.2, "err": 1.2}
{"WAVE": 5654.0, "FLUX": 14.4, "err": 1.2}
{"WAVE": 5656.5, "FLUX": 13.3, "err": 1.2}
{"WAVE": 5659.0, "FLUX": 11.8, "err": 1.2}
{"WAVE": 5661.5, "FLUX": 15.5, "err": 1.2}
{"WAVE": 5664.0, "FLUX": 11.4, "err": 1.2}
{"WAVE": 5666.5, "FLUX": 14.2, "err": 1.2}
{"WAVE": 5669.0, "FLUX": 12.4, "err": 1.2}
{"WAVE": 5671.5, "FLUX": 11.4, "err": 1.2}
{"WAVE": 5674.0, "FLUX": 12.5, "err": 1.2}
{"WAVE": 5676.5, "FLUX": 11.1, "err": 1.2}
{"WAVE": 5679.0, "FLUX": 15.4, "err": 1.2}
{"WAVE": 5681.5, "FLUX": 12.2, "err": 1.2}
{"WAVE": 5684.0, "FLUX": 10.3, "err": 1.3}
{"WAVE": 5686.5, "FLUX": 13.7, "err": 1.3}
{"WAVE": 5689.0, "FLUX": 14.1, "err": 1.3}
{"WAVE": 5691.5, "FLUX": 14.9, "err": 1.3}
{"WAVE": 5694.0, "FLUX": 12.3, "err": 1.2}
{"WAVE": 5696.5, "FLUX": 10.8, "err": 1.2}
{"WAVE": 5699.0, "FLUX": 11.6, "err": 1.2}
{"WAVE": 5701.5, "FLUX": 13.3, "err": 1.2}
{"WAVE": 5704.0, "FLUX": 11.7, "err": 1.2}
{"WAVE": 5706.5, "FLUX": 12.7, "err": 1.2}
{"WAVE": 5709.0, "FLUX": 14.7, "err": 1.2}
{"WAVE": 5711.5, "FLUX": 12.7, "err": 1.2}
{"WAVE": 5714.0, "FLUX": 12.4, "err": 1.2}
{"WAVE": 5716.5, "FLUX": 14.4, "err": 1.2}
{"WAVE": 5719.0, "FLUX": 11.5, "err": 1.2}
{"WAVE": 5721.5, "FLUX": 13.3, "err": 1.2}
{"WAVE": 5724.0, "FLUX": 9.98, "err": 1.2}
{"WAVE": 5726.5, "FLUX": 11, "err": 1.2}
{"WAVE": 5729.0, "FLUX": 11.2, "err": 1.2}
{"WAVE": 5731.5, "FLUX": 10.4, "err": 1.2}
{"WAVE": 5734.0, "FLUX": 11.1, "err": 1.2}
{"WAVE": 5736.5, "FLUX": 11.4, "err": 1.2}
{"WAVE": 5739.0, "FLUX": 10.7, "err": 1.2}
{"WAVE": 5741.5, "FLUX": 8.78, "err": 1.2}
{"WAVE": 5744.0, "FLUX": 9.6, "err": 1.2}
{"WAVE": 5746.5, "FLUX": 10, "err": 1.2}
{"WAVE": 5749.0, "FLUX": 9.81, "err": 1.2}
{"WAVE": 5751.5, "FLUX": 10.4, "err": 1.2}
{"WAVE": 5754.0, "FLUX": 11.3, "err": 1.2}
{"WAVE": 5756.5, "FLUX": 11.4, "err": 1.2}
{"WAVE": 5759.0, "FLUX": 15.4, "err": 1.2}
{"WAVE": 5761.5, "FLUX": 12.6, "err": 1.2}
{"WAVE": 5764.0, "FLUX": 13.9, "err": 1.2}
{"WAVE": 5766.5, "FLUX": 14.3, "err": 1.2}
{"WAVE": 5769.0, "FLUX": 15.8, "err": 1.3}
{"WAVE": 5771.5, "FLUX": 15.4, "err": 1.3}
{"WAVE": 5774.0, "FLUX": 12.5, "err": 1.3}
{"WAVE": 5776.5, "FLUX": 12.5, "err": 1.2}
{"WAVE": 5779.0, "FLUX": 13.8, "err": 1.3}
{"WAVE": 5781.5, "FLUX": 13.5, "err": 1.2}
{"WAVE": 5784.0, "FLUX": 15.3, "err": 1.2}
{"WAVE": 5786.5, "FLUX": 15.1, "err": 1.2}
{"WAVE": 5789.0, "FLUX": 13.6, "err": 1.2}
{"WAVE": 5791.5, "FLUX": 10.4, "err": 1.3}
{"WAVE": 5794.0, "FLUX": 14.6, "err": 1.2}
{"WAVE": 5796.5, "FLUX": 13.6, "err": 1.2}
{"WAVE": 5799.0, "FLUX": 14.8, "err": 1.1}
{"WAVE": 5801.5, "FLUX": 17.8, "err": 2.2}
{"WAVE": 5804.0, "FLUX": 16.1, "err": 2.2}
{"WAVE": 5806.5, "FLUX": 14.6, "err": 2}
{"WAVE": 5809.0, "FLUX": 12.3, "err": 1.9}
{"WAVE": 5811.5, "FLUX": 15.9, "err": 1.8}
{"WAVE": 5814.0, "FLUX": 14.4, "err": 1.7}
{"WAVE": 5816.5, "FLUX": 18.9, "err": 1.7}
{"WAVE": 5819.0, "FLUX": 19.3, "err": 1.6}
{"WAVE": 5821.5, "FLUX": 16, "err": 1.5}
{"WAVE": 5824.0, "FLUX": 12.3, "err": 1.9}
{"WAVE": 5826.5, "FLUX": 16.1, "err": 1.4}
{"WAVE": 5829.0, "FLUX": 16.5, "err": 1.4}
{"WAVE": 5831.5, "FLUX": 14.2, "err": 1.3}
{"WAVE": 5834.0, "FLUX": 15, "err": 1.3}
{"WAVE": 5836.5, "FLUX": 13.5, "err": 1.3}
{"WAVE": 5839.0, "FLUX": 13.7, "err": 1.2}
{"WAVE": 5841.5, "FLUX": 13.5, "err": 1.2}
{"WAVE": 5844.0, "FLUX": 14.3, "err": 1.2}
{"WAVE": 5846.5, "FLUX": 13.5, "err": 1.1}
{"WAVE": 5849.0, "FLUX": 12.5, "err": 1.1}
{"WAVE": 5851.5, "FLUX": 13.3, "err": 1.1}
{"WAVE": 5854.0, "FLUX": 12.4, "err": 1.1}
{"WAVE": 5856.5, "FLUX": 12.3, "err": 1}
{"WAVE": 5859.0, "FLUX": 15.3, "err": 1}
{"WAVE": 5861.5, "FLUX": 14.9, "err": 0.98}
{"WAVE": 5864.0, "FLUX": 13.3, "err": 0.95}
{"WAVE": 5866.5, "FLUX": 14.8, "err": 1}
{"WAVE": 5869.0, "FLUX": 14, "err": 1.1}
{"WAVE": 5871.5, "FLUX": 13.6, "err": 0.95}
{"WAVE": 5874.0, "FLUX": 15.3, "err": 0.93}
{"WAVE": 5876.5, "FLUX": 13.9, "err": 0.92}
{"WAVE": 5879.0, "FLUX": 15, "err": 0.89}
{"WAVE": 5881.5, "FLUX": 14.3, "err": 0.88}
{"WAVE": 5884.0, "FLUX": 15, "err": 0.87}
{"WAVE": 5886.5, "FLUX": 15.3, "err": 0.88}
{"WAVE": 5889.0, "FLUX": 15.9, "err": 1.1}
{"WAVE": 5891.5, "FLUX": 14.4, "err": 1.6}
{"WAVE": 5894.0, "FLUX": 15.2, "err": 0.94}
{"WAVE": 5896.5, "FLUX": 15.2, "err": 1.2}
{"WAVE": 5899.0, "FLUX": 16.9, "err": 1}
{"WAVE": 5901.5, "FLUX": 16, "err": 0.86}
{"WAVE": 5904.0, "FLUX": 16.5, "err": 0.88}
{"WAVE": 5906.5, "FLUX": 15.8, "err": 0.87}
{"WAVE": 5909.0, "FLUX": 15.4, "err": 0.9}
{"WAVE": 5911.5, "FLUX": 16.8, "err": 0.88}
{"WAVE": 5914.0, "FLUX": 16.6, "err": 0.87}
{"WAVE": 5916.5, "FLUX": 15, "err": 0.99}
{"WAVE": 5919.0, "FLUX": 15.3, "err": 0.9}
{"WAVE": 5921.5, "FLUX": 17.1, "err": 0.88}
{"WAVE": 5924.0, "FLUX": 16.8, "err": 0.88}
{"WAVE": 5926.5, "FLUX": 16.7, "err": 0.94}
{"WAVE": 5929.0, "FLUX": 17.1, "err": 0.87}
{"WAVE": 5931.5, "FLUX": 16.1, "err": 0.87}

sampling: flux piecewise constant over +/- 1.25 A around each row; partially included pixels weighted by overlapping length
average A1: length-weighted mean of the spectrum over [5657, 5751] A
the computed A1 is 12.1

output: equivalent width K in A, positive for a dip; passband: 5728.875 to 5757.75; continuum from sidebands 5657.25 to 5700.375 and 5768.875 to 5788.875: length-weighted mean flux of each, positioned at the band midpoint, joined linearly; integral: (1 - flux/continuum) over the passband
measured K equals 6.6 A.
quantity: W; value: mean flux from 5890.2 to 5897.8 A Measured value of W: 15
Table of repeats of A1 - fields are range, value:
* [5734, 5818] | 13.3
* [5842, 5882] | 13.9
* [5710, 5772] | 11.9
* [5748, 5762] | 11.8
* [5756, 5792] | 13.8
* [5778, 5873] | 14.5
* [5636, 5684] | 12.7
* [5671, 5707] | 12.6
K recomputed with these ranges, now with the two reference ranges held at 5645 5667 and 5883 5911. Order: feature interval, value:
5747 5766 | 2.9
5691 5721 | 2.3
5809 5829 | -1.4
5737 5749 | 3.6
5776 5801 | 1.2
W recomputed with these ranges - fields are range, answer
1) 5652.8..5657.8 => 13.8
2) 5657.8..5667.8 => 13.2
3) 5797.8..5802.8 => 16.3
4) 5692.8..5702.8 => 12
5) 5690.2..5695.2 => 13.6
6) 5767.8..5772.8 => 15.6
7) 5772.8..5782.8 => 13.1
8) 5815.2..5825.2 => 16.6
